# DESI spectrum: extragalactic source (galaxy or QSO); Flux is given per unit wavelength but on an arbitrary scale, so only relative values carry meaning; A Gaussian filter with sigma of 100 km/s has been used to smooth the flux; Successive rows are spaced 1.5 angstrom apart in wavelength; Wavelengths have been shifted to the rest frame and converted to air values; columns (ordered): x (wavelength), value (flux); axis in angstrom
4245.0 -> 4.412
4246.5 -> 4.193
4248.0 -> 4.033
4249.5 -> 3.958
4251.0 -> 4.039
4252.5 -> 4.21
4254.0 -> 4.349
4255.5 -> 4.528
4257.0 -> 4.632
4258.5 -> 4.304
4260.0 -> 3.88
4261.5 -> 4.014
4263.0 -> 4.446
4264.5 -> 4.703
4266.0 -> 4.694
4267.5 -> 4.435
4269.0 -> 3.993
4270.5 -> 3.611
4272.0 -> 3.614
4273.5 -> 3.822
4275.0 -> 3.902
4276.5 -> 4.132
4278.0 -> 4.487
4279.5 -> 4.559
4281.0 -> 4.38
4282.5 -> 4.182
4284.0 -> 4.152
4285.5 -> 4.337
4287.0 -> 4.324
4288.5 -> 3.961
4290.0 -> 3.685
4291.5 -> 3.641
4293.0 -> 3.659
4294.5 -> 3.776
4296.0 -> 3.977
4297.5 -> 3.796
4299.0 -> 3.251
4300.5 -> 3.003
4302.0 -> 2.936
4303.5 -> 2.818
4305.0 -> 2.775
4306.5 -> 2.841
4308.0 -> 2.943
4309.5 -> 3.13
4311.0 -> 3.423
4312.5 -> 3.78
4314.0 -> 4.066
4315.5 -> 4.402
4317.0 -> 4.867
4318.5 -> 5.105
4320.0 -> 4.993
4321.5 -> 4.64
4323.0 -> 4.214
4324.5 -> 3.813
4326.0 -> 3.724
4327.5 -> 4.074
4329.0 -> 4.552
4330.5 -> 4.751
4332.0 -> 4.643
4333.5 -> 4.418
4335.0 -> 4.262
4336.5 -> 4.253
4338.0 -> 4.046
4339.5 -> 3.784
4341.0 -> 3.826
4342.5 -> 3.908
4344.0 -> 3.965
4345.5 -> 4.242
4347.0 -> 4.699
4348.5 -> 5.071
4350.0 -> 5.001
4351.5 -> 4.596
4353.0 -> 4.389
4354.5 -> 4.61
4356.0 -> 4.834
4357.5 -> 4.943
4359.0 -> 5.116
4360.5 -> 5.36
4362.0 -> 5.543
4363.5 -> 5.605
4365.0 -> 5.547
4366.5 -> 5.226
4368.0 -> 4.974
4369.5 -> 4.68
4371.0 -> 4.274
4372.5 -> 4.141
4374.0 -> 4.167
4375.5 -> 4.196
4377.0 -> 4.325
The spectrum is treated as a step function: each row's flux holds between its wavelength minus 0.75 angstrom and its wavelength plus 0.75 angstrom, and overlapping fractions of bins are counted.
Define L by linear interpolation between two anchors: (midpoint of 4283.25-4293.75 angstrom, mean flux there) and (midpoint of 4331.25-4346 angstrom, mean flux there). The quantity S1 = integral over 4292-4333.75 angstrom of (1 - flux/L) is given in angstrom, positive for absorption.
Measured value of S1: 1.9 angstrom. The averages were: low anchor 3.97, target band 3.86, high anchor 4.13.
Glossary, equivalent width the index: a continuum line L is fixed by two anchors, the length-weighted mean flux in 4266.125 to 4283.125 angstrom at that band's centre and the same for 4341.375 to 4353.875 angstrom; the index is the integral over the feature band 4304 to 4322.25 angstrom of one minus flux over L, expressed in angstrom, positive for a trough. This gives 1.7 angstrom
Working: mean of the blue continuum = 4.12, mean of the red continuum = 4.47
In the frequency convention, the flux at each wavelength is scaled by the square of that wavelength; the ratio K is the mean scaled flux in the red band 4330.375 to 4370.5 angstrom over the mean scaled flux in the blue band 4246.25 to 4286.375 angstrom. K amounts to 1.16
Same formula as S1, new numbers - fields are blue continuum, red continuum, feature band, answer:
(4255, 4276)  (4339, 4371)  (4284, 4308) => 4.7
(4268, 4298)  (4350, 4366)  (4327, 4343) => 1.7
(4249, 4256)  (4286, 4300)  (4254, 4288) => -1.9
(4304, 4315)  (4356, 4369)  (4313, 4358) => -2.3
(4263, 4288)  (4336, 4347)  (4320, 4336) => -1.0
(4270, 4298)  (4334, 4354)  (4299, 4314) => 3.6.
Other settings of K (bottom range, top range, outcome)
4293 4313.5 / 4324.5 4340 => 1.31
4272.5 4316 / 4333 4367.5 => 1.29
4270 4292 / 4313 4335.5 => 1.11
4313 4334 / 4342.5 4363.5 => 1.10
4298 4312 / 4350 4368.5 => 1.71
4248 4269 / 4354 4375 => 1.20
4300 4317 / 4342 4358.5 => 1.39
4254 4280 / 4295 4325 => 0.90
